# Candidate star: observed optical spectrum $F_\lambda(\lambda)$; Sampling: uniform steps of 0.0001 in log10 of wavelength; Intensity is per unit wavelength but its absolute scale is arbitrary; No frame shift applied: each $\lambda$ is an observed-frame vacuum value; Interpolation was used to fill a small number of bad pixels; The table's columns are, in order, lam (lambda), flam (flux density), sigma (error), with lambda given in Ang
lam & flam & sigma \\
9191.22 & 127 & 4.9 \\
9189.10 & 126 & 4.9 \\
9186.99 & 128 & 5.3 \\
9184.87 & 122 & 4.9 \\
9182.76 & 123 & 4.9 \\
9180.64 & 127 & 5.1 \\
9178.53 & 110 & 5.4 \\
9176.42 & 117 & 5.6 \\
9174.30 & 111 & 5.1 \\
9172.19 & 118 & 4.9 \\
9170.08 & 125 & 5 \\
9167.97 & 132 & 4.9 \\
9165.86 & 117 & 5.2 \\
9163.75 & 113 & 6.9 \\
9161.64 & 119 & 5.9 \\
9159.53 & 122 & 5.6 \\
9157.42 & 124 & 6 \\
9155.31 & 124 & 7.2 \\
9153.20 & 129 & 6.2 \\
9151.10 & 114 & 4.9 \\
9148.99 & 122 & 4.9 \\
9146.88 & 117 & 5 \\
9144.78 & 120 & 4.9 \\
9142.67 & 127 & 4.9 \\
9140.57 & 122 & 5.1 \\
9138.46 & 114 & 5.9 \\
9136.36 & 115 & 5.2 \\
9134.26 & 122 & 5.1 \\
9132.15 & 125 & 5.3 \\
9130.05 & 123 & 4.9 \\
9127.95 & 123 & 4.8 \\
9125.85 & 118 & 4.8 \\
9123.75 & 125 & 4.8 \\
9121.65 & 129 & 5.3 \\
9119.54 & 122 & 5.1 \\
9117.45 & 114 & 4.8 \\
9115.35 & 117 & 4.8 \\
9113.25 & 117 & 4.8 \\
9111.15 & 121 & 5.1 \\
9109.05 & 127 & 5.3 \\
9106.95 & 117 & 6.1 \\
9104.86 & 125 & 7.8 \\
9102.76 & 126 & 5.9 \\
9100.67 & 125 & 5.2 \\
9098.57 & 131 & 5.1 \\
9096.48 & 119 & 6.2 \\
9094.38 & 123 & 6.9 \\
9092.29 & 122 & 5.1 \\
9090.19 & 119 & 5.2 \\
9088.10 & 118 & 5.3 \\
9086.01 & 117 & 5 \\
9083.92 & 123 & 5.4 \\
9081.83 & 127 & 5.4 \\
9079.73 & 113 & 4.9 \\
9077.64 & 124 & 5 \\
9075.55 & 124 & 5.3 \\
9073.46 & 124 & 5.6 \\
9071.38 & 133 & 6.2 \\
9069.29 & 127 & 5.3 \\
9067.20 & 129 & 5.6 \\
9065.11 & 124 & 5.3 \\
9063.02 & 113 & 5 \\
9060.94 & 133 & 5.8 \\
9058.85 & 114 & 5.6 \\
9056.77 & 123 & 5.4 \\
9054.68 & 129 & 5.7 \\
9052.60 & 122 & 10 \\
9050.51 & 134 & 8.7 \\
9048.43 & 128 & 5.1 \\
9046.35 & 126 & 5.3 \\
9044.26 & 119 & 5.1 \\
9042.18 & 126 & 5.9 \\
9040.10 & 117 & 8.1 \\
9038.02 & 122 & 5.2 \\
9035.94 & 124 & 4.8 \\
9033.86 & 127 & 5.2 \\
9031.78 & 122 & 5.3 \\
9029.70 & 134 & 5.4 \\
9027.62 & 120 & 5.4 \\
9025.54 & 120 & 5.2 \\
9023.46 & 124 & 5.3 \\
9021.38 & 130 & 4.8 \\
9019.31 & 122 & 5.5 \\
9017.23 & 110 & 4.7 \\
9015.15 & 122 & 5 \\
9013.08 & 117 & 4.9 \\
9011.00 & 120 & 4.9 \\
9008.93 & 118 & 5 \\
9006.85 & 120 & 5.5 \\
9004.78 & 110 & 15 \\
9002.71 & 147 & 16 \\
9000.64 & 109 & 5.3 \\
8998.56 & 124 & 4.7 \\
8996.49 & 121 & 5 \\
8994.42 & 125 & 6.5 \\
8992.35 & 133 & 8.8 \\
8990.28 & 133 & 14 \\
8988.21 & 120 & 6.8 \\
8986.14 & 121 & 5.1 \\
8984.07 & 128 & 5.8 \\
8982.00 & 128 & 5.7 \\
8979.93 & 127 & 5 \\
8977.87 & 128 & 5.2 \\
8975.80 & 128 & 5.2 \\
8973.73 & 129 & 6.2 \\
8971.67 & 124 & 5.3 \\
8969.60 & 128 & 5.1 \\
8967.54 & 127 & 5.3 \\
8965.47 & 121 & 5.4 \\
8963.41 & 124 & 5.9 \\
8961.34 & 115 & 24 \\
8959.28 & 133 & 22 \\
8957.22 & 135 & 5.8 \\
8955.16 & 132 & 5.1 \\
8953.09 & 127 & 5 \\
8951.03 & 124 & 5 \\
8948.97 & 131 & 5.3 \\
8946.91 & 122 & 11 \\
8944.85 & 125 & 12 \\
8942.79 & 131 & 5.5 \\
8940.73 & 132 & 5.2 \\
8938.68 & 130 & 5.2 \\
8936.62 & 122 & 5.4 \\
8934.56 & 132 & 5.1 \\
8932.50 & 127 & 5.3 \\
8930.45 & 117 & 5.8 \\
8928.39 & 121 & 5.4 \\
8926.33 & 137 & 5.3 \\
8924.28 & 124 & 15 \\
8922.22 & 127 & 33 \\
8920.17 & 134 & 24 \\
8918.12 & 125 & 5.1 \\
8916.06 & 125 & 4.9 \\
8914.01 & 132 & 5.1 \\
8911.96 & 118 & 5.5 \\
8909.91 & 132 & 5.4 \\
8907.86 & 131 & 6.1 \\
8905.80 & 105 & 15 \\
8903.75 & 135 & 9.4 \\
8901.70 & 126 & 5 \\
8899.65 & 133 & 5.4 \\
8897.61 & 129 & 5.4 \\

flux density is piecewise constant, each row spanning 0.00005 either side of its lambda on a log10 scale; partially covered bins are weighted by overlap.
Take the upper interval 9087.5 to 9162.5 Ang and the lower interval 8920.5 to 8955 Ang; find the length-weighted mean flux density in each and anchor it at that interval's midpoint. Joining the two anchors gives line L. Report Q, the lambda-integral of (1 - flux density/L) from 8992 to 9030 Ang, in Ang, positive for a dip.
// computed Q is 0.9 Ang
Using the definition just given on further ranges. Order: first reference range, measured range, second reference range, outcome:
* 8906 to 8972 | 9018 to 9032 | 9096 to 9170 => 0.01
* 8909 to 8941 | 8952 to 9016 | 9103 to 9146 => 0.20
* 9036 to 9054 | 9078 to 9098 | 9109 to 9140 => 0.30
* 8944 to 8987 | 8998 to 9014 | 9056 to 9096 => 0.58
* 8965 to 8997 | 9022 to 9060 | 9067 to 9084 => 0.41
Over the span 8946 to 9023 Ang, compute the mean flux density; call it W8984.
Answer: 125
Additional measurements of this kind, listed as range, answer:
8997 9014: 121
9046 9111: 124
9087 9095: 120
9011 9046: 122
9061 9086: 124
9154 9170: 122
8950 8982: 127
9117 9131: 122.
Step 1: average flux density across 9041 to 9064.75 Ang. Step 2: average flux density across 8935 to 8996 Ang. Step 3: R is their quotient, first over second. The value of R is 0.98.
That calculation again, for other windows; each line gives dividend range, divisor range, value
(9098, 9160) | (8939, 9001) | 0.96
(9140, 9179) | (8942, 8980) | 0.95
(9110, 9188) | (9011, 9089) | 0.98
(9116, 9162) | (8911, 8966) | 0.96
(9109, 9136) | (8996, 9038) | 0.99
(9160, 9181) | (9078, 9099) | 0.98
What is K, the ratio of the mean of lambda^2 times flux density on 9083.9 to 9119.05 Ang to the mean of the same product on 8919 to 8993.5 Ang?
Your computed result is 0.98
